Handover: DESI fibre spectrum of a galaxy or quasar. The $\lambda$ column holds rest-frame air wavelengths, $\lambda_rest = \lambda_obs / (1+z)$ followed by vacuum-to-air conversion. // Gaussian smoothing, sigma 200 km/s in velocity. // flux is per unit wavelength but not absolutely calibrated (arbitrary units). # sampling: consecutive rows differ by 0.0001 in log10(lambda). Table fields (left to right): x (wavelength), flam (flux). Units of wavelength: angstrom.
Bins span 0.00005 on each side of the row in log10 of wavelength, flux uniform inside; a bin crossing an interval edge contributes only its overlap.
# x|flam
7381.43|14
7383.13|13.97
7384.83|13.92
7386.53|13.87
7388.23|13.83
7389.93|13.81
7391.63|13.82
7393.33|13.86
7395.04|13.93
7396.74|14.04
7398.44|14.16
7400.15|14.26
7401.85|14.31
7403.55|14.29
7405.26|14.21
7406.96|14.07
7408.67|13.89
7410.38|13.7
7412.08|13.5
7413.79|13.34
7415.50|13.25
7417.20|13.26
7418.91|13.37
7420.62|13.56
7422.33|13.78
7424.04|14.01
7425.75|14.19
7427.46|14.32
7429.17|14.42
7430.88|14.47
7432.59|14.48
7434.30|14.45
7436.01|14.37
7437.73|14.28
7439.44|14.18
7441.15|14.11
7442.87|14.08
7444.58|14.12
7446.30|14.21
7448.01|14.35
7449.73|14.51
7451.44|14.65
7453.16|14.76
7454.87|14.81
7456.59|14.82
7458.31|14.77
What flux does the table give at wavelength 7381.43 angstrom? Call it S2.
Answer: 14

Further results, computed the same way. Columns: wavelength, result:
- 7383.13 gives 13.97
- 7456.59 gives 14.82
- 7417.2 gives 13.26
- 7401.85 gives 14.31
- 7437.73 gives 14.28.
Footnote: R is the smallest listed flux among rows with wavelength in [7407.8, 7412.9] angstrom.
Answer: 13.5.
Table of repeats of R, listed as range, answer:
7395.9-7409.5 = 13.89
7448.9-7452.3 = 14.51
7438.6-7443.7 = 14.08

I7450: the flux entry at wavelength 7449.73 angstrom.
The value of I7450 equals 14.51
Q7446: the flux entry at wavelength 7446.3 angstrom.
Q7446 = 14.21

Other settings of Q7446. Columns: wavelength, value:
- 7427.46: 14.32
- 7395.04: 13.93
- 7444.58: 14.12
